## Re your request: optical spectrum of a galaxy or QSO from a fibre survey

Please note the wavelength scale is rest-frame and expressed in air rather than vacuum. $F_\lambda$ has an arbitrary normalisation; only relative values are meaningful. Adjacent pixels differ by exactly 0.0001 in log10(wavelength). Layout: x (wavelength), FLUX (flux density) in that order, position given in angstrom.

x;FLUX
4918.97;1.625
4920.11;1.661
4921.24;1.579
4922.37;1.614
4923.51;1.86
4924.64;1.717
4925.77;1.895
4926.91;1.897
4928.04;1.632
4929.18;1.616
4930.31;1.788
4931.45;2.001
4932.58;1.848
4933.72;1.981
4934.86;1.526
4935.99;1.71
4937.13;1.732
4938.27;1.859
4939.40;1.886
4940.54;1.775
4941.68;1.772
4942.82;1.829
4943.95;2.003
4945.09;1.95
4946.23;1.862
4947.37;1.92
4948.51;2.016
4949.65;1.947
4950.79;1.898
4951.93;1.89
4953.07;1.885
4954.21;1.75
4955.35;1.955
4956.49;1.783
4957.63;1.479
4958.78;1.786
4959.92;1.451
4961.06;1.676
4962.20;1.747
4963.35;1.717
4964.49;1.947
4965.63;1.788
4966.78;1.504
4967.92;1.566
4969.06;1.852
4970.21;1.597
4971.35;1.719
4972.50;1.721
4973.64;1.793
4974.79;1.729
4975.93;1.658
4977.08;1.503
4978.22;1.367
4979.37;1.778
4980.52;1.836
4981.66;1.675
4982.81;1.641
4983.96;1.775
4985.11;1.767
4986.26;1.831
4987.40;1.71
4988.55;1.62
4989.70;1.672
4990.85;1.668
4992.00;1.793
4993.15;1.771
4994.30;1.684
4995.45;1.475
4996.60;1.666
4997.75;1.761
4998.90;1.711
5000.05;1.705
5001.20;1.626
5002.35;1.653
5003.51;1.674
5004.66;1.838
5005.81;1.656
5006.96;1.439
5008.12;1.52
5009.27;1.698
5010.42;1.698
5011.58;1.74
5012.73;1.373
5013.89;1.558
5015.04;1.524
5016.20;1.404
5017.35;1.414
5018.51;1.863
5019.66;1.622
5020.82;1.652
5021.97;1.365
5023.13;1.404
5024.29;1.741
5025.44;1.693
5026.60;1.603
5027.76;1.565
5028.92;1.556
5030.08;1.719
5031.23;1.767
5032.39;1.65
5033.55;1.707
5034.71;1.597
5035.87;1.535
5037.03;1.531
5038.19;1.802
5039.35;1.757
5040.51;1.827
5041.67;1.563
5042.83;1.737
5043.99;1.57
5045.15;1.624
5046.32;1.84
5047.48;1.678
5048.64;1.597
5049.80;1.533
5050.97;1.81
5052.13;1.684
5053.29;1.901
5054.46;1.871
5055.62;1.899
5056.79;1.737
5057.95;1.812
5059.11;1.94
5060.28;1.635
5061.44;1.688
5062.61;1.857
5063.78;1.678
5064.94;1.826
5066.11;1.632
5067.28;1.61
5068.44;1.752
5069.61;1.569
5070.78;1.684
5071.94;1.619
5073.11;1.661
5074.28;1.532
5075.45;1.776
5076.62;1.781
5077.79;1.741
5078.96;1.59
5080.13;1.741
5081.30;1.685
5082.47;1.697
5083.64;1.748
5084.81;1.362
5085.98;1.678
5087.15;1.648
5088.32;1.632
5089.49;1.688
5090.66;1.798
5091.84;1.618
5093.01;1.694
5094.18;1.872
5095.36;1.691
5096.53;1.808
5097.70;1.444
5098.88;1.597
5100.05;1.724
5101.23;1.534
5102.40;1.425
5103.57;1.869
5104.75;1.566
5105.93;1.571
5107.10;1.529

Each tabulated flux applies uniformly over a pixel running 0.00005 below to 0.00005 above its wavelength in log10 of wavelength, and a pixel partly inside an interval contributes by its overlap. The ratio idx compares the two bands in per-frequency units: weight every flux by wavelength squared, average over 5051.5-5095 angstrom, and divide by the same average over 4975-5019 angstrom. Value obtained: 1.1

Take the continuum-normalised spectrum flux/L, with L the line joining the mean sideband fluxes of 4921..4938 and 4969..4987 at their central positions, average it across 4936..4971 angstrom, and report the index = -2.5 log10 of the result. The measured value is -0.04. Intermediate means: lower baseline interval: 1.76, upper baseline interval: 1.7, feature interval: 1.79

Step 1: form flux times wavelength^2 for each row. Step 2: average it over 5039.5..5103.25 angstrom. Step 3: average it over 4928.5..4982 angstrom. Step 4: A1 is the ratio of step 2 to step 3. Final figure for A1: 1.00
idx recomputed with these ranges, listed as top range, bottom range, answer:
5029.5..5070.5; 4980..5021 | 1.05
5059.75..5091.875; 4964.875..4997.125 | 1.03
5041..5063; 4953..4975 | 1.05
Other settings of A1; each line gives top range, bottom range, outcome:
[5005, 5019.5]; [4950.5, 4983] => 0.94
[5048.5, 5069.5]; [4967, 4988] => 1.07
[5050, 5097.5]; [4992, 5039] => 1.08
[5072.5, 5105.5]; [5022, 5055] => 1.02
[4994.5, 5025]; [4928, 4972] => 0.92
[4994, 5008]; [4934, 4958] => 0.92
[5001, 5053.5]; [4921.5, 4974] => 0.95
